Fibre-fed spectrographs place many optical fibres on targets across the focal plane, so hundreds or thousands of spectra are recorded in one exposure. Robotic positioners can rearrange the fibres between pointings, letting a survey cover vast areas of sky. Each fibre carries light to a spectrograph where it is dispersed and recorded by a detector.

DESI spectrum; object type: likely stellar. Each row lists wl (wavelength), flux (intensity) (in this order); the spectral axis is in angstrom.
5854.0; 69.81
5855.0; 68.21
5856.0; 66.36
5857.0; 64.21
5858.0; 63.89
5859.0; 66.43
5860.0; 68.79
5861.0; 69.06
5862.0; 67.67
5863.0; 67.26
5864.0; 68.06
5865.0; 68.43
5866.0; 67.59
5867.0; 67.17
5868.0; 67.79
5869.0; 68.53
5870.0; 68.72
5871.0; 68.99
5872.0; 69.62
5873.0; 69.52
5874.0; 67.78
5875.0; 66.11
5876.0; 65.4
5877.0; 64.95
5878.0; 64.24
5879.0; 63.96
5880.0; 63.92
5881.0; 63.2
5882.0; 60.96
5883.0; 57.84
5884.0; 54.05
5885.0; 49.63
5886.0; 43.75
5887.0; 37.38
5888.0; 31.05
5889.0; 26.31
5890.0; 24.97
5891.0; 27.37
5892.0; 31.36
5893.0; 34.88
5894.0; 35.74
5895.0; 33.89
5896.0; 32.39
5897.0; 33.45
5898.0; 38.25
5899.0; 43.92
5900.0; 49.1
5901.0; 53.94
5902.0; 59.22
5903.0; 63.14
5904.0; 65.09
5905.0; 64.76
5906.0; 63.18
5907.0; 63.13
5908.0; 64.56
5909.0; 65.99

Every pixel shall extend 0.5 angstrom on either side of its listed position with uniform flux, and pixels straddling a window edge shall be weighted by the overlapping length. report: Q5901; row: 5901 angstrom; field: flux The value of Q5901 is 53.94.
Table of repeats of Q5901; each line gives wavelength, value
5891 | 27.37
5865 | 68.43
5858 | 63.89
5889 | 26.31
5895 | 33.89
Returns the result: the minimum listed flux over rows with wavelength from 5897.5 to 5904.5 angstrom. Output 38.25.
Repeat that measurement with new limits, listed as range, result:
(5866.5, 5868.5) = 67.17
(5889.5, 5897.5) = 24.97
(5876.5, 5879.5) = 63.96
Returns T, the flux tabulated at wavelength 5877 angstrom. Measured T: 64.95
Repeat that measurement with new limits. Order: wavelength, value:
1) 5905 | 64.76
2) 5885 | 49.63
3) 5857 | 64.21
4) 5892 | 31.36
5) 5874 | 67.78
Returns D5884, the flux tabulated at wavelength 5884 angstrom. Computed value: 54.05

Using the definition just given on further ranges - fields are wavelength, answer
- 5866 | 67.59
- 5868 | 67.79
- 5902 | 59.22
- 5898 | 38.25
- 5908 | 64.56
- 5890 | 24.97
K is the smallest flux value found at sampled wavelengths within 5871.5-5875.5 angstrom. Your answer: 66.11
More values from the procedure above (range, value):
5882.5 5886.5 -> 43.75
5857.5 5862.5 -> 63.89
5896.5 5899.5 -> 33.45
